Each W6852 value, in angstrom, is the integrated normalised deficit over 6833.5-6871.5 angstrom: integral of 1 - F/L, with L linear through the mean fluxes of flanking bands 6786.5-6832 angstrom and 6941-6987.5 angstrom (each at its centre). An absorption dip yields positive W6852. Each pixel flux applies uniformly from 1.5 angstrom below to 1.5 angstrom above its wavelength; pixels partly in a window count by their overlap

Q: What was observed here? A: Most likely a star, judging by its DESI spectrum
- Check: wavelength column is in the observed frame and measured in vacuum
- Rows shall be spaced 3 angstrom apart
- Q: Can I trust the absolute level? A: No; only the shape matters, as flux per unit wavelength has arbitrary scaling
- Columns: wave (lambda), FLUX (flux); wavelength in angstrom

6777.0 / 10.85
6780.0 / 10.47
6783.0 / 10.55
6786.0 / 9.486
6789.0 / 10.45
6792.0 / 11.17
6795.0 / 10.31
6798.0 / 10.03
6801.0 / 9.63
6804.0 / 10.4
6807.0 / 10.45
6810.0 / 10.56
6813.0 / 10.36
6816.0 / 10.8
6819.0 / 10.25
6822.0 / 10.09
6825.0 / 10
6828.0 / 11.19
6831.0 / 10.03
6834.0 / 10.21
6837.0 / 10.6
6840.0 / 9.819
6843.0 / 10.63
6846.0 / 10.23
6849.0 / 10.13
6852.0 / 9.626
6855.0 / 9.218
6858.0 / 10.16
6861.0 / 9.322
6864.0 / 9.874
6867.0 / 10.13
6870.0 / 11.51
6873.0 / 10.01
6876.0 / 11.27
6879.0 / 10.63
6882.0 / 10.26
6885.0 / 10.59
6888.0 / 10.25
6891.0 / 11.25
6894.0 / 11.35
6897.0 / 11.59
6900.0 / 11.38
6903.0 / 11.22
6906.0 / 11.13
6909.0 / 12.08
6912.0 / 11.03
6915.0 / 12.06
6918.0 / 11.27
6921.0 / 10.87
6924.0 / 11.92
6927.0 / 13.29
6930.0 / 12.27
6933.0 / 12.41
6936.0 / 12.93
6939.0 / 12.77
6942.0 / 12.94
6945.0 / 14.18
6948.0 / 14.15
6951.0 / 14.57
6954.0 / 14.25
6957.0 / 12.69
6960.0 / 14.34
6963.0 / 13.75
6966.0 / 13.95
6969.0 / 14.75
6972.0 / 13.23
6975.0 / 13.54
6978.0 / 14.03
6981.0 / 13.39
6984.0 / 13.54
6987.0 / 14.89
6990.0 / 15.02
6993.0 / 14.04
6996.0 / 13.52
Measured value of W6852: 4.12 angstrom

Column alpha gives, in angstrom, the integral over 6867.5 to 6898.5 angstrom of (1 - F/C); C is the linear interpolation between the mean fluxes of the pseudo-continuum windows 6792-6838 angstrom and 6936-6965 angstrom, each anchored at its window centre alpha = 3.1 angstrom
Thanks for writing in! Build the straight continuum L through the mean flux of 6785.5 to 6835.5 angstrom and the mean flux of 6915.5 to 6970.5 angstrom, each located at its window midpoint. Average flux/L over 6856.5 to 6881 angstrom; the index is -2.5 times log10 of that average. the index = 0.12 mag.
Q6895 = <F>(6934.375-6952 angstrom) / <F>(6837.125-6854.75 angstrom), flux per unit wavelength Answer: 1.3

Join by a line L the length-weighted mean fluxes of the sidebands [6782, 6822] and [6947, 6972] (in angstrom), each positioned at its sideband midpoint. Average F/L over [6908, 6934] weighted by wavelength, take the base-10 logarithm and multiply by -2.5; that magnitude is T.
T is 0.11 mag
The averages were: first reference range 10.3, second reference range 14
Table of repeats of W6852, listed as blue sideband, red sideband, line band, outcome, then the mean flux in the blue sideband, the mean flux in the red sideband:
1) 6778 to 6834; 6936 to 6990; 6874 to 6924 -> 5.1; 10.3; 13.8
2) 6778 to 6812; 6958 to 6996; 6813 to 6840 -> 1.5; 10.3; 14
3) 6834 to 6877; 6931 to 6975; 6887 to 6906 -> 0.7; 10.2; 13.6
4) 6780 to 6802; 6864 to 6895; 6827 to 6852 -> 0.5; 10.3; 10.7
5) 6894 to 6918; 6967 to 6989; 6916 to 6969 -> -1.6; 11.5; 13.9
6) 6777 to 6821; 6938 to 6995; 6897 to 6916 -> 1.7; 10.4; 13.9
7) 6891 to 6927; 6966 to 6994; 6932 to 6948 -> -0.7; 11.5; 14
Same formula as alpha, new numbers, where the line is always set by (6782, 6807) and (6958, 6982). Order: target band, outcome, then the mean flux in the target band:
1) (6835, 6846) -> 0.9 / 10.3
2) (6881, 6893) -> 1.5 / 10.6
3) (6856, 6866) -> 1.6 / 9.77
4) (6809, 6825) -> 0.5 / 10.4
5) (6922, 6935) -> 0.6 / 12.4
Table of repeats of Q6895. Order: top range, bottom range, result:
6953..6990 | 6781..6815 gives 1.35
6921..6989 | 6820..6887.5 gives 1.32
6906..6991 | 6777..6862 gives 1.29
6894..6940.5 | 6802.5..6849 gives 1.14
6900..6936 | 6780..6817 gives 1.14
